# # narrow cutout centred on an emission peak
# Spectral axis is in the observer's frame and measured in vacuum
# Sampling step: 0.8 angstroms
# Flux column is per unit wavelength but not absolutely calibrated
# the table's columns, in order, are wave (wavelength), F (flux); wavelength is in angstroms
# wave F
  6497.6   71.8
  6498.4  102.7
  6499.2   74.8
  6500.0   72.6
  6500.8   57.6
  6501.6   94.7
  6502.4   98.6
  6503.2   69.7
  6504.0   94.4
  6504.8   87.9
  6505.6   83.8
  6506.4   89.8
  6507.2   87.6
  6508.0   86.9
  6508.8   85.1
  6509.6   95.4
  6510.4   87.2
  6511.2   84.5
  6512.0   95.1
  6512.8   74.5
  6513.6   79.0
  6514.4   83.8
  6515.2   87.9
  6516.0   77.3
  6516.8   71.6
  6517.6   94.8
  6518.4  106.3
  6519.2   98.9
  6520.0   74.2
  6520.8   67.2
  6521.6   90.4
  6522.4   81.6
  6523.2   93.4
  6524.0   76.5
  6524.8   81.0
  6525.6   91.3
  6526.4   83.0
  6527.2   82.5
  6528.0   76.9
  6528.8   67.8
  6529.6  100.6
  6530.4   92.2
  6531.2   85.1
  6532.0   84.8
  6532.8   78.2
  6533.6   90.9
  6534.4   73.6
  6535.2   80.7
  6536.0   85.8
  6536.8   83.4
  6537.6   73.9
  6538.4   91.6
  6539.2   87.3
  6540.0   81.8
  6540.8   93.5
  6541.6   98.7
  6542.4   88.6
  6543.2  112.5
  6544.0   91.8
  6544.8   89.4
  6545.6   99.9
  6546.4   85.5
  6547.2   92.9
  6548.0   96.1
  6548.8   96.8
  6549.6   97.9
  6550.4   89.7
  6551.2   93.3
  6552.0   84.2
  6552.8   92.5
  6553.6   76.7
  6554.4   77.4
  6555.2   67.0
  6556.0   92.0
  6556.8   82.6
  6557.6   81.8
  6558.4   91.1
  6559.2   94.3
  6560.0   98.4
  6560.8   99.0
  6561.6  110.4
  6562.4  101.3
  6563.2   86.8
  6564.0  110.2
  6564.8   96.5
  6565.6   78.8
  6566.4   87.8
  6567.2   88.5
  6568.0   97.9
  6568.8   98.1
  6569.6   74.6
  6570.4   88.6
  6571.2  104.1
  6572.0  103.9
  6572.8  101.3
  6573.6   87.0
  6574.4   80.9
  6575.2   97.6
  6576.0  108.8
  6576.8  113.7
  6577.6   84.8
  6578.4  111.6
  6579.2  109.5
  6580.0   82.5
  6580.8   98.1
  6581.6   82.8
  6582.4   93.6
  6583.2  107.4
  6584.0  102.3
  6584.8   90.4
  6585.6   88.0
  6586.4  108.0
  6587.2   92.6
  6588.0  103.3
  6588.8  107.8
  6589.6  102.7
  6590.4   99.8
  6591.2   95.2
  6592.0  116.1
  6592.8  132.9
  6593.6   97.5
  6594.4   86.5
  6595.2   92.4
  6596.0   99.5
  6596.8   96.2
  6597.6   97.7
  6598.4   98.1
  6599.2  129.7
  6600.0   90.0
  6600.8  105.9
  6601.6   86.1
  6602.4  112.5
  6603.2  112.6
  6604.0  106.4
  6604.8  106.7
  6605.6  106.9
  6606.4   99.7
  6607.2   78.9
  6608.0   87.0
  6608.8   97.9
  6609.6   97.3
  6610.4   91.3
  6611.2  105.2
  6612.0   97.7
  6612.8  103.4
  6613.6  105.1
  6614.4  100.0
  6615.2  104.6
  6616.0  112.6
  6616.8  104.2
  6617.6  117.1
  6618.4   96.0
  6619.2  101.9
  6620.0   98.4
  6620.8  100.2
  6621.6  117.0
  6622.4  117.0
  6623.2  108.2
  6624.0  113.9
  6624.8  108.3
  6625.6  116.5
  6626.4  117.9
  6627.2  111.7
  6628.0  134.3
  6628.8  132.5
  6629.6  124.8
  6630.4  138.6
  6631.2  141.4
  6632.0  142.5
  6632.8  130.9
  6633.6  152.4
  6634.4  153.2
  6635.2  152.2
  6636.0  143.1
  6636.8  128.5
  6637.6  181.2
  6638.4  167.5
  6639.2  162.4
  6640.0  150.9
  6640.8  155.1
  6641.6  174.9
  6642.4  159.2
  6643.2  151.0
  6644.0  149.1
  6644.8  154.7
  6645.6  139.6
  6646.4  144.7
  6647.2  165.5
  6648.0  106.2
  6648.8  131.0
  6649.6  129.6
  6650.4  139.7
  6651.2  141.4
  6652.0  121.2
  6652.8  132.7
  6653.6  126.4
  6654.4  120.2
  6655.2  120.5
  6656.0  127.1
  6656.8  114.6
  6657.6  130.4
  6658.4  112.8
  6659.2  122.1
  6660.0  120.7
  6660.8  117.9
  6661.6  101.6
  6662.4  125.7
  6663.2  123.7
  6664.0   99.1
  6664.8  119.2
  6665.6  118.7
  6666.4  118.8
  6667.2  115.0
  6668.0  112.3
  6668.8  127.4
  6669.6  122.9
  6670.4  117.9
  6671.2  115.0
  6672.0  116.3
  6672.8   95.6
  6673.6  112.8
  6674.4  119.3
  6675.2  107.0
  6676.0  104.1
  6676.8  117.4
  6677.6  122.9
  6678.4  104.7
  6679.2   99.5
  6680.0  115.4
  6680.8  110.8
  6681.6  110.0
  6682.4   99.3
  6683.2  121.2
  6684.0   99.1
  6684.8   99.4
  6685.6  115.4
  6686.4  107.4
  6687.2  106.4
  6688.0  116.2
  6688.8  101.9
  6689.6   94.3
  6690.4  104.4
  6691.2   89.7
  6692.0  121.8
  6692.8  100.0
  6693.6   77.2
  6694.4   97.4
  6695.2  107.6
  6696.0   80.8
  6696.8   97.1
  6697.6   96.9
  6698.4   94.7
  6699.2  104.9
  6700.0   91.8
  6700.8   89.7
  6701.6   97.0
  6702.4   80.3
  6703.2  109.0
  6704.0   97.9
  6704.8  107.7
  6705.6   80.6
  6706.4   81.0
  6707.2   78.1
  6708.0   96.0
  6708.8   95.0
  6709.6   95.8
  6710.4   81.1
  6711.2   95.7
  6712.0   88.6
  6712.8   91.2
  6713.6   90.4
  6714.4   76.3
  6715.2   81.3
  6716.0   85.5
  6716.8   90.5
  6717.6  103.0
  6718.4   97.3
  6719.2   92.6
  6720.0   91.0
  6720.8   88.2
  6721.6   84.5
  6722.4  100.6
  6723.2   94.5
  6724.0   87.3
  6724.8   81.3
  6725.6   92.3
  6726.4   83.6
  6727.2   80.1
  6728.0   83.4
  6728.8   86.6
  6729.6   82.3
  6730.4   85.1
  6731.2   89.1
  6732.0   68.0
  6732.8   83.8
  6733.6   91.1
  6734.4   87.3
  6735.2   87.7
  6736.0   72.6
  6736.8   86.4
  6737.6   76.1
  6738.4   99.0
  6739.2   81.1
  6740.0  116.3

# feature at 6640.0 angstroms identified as C III]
